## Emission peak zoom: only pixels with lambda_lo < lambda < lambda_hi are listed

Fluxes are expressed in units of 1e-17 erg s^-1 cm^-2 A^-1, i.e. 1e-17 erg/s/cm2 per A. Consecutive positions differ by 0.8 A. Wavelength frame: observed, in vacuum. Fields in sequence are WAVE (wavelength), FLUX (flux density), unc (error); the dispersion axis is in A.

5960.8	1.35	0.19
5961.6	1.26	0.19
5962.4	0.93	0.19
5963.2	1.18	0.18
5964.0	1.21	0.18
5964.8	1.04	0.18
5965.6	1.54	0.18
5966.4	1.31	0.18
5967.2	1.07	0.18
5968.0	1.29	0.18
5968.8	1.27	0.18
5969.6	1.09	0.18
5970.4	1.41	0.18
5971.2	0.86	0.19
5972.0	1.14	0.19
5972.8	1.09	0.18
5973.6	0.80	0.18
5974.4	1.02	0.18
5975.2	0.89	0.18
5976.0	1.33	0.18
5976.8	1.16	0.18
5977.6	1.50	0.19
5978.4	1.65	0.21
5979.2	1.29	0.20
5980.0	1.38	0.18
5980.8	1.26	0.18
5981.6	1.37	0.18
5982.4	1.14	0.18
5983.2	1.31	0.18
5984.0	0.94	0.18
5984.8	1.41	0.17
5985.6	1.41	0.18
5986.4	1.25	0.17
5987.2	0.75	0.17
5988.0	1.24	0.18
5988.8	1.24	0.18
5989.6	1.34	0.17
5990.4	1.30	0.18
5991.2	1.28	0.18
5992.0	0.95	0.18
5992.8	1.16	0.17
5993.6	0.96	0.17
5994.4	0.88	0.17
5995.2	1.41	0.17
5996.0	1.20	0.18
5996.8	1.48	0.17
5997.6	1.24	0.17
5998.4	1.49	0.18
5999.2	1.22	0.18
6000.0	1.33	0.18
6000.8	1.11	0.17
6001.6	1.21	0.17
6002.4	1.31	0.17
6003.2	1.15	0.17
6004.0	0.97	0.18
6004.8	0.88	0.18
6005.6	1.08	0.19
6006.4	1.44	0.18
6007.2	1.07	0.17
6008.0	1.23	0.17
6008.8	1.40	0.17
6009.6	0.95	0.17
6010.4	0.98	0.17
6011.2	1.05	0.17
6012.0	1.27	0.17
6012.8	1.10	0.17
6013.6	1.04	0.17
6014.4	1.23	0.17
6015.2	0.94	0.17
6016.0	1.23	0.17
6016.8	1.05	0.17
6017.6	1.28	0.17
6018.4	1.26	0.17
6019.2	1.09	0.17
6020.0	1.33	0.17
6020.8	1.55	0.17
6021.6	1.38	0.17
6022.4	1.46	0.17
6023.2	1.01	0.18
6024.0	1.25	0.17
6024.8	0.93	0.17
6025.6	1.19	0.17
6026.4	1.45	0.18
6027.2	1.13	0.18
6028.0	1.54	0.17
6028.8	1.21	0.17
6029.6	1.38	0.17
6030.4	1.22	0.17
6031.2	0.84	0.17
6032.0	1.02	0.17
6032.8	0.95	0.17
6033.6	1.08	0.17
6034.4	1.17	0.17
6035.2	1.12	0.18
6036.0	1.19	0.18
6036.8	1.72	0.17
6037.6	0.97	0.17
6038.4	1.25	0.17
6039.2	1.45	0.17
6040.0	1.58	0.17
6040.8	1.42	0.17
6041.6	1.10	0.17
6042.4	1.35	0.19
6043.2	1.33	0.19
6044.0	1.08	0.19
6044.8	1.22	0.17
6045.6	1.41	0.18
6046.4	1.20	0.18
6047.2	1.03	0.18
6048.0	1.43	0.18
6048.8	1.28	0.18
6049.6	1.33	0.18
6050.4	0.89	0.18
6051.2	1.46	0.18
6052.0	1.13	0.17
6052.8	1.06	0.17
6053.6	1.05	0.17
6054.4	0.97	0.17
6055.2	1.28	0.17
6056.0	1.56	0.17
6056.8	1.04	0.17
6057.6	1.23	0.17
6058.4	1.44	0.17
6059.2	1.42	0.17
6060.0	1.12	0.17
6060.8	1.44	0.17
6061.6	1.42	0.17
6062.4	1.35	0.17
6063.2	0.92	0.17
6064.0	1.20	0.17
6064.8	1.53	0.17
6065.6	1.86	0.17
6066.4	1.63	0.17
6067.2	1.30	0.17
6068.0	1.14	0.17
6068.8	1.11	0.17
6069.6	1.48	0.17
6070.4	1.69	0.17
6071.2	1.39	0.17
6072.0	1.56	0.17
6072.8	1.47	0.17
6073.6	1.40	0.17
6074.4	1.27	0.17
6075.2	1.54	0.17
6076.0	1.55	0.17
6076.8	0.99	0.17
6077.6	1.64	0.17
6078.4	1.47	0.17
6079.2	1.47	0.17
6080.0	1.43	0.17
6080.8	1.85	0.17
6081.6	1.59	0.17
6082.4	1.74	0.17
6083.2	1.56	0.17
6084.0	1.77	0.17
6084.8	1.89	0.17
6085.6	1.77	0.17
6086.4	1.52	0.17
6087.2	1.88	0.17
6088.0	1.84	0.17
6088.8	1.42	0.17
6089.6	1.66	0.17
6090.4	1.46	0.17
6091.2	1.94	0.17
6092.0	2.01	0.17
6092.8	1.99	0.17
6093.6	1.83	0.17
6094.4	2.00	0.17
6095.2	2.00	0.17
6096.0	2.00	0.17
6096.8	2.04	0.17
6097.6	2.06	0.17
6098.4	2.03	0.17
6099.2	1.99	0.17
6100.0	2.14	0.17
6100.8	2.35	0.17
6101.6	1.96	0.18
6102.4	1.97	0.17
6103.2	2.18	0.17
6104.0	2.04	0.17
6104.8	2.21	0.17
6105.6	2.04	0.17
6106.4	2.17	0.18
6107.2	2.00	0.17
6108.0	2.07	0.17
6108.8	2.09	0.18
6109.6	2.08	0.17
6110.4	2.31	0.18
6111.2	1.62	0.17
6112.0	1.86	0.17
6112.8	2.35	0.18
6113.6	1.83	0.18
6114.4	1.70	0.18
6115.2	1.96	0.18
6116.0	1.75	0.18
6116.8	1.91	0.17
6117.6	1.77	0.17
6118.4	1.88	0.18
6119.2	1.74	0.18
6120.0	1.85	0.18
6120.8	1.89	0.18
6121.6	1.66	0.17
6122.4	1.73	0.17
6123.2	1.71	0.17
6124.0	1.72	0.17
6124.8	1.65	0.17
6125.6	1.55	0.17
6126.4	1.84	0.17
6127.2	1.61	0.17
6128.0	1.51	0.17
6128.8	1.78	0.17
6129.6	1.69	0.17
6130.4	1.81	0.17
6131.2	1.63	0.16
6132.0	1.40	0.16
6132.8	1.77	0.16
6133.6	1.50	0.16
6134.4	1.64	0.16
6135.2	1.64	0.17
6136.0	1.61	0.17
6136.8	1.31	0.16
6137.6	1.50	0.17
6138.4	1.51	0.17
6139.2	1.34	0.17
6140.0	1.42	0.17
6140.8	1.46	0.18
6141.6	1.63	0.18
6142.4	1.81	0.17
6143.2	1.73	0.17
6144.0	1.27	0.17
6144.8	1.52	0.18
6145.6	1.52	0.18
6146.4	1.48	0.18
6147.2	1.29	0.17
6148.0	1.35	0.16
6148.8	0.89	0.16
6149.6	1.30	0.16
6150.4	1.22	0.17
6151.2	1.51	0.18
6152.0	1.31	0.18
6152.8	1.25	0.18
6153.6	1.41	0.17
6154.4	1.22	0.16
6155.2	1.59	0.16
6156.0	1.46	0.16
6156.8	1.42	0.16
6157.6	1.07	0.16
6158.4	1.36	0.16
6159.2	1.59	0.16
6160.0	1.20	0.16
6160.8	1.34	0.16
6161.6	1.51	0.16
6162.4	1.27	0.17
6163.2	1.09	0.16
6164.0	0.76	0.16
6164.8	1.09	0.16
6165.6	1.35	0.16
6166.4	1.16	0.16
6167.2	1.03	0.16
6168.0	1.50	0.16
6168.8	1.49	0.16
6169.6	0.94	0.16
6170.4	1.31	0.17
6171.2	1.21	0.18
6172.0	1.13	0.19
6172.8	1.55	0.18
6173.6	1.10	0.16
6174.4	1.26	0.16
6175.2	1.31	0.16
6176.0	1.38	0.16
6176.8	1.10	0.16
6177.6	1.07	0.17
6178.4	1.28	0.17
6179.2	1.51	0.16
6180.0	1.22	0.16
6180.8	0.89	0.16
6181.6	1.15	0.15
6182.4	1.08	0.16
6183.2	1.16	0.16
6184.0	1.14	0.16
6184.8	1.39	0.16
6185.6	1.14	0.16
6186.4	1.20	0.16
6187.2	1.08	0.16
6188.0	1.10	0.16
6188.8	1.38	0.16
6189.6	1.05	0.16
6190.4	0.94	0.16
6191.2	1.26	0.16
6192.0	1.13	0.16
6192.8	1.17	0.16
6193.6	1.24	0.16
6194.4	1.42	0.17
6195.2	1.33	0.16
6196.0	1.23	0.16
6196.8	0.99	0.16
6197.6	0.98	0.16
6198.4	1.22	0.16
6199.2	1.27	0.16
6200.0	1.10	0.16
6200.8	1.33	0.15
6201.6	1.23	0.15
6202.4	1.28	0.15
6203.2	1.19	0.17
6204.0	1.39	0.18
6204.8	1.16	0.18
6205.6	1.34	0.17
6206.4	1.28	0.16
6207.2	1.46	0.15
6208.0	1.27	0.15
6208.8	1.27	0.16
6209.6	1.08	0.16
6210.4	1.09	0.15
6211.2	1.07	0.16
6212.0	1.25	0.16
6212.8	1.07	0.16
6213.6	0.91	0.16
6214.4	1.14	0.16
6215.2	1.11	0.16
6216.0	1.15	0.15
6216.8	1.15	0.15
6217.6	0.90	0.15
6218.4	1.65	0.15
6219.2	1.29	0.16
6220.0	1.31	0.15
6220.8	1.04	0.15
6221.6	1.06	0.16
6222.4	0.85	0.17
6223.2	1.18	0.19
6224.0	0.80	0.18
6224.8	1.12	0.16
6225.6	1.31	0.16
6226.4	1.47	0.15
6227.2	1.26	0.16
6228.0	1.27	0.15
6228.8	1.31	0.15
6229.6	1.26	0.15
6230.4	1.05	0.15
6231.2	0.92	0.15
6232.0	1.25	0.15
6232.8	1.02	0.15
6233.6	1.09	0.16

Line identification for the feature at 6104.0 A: Mg II 2798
